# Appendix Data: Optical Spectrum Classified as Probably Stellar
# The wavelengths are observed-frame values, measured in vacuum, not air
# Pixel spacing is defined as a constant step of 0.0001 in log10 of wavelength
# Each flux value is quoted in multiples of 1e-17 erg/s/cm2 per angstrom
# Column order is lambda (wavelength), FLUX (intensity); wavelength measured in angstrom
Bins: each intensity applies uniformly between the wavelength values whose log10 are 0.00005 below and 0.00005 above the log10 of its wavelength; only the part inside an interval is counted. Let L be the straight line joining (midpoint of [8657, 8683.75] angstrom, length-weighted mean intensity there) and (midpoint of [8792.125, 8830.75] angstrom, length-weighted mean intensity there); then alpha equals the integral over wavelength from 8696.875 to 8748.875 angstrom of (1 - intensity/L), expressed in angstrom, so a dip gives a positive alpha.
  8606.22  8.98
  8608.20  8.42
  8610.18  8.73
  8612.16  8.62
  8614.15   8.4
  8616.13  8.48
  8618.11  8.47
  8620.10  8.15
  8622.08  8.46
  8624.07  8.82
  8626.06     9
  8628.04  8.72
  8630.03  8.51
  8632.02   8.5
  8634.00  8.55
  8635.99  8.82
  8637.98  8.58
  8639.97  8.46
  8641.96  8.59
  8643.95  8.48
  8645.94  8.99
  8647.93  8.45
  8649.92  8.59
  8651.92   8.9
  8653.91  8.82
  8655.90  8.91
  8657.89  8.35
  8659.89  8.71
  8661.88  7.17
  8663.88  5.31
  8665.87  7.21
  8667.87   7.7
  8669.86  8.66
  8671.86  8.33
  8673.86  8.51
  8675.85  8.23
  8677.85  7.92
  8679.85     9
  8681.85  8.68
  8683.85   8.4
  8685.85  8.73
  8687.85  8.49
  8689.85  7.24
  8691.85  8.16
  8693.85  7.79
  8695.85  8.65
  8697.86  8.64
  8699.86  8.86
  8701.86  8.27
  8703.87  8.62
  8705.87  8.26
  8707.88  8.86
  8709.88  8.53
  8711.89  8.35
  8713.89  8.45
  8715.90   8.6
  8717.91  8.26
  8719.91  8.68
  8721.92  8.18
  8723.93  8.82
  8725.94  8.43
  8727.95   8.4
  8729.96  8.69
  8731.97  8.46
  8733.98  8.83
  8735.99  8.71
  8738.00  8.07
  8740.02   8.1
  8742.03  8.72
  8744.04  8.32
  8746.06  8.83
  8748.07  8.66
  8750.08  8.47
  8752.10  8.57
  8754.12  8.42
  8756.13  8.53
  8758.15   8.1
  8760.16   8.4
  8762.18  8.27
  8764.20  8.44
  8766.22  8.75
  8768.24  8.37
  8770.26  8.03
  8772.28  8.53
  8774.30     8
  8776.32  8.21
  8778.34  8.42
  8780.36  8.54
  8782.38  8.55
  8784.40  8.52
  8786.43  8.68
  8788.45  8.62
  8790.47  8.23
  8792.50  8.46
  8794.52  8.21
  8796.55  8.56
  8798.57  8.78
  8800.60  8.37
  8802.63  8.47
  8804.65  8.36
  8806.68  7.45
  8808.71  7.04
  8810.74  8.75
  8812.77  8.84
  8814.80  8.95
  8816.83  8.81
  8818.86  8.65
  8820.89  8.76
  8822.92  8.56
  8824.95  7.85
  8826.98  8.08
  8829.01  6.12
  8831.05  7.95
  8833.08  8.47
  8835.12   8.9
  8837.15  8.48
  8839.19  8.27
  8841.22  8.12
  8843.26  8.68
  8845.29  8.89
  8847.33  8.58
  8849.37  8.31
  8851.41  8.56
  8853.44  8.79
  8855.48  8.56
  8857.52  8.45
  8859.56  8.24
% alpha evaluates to -2.8 angstrom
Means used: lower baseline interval 7.99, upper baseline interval 8.26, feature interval 8.52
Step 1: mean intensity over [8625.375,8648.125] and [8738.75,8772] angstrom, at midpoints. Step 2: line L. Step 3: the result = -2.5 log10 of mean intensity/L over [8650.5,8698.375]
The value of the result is 0.05 mag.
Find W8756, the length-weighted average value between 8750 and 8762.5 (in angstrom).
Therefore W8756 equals 8.39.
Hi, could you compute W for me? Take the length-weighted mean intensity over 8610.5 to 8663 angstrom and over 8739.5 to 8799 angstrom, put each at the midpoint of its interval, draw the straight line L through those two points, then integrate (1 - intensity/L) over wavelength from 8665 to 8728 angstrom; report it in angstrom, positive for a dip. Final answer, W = 1.0 angstrom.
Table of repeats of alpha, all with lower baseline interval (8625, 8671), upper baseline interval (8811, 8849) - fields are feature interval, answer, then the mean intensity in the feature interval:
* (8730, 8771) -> -0.43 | 8.46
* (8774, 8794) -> -0.12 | 8.44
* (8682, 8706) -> 0.00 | 8.36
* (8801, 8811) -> 0.48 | 7.98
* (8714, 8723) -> -0.08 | 8.43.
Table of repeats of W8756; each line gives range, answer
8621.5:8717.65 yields 8.39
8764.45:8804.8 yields 8.44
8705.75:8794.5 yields 8.46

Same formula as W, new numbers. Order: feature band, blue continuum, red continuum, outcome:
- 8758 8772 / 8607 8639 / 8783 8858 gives 0.13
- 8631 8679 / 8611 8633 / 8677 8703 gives 1.06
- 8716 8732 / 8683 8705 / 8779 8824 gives -0.22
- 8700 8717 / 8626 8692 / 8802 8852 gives -0.37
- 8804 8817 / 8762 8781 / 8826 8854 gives 0.06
